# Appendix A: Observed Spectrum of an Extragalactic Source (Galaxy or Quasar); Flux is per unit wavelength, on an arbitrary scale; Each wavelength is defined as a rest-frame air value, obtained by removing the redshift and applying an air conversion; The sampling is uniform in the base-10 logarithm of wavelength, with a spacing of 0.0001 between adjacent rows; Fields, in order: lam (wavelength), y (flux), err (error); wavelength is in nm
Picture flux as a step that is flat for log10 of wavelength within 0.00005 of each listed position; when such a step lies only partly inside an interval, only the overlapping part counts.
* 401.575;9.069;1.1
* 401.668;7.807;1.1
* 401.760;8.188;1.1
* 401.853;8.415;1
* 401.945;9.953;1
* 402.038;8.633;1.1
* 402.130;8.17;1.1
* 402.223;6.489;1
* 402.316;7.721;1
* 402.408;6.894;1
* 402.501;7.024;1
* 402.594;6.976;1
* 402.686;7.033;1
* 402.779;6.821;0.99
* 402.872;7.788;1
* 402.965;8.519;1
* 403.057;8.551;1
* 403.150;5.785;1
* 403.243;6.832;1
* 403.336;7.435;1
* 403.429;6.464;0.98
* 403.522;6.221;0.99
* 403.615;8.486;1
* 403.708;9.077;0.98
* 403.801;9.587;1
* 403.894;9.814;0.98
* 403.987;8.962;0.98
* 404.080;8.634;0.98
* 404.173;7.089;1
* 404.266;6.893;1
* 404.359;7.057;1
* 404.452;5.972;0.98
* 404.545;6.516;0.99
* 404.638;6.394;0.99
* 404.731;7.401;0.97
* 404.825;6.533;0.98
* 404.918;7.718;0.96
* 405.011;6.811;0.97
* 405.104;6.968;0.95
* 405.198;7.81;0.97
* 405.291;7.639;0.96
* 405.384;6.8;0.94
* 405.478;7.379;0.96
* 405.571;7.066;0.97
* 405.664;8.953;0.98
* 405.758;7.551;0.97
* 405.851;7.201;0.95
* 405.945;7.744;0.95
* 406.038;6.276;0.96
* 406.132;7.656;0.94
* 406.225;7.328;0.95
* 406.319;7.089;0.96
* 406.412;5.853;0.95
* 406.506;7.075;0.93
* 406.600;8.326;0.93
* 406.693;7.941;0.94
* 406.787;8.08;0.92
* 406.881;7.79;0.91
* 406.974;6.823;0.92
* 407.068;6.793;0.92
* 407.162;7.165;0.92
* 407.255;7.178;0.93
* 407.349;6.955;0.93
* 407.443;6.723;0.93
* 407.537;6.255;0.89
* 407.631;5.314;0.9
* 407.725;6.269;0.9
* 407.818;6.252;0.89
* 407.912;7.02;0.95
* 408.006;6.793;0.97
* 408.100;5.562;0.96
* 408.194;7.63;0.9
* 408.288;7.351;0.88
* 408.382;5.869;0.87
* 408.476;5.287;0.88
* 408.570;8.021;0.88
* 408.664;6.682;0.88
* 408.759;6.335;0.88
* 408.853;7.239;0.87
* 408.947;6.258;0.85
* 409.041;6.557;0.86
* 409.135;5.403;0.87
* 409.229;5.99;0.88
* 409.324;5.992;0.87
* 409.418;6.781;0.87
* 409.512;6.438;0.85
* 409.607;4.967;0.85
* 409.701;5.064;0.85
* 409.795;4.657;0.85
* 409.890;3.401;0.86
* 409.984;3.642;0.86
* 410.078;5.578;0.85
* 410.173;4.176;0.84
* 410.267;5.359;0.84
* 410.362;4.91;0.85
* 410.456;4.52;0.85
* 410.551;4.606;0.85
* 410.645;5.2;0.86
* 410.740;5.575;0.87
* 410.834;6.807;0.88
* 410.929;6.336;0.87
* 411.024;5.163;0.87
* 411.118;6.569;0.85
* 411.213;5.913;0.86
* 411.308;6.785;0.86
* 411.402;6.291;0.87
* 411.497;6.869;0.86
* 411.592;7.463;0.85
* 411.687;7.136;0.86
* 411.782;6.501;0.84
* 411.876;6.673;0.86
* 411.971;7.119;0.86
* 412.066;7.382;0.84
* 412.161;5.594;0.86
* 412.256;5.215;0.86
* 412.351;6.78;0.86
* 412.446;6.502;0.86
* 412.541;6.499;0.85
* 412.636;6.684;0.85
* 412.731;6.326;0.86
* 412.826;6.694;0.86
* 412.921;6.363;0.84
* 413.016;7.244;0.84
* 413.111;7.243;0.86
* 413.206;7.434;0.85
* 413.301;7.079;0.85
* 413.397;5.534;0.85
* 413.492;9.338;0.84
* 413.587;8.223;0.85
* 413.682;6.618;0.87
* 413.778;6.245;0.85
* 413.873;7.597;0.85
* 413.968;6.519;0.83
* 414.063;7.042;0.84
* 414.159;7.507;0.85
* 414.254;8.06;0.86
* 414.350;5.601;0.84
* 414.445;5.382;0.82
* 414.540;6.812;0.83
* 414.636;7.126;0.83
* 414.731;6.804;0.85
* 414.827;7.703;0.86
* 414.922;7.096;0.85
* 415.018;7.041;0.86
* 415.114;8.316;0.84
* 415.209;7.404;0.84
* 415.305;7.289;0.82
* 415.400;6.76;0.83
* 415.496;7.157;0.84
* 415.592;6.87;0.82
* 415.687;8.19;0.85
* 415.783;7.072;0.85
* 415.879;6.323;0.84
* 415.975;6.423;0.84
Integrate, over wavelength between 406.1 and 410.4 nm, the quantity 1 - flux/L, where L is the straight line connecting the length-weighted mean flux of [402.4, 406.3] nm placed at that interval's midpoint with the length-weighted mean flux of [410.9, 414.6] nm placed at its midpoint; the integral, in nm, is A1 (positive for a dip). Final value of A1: 0.47 nm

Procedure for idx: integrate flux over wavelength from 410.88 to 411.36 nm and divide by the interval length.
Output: 6.16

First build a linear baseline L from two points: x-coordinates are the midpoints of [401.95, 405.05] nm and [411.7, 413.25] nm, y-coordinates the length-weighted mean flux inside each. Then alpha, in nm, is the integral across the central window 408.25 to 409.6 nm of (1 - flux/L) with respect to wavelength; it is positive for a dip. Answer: 0.11 nm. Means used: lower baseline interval 7.5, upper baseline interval 6.65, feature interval 6.39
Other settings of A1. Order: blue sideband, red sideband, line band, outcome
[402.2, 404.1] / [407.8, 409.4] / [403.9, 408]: -0.059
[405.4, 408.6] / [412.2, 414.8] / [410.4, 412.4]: 0.198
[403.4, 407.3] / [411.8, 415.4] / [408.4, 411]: 0.561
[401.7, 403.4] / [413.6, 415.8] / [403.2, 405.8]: 0.008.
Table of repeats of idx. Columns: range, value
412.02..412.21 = 6.46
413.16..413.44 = 6.68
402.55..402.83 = 6.96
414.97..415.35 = 7.51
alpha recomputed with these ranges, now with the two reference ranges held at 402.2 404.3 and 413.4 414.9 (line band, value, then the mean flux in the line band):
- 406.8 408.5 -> 0.170 nm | 6.66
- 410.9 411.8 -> 0.087 nm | 6.5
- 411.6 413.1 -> 0.112 nm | 6.62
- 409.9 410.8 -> 0.304 nm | 4.82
